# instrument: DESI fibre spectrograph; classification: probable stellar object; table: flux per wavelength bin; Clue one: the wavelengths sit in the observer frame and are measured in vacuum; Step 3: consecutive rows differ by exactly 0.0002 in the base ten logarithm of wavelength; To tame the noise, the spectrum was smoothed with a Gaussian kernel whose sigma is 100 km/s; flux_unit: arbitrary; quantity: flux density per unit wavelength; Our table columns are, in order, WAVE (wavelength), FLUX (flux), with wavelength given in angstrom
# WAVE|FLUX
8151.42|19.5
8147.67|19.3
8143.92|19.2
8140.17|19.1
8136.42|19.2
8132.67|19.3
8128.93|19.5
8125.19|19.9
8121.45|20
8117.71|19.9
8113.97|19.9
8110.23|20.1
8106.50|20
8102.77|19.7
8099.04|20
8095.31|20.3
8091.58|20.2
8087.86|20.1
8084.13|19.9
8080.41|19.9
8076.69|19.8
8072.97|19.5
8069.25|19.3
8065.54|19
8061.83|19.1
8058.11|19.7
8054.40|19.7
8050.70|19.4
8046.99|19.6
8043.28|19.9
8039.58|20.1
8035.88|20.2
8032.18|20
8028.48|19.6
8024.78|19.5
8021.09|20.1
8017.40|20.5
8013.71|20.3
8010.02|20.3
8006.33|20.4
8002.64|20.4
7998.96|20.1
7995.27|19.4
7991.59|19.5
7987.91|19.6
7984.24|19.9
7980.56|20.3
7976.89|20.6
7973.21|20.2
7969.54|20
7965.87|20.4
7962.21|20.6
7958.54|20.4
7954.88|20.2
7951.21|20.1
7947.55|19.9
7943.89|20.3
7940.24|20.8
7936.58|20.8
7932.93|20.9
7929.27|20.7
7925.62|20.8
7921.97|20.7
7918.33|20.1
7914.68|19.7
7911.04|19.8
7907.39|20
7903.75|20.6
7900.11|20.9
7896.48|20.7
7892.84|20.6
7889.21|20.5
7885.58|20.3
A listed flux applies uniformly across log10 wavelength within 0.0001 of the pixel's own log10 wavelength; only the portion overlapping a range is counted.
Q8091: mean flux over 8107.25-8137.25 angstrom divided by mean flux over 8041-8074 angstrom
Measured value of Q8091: 1.0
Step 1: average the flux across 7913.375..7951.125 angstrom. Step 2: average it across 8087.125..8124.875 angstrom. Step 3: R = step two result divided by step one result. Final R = 0.98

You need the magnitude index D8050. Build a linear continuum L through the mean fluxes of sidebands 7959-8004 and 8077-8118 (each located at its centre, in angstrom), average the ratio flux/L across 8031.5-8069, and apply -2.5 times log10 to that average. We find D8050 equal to 0.02 mag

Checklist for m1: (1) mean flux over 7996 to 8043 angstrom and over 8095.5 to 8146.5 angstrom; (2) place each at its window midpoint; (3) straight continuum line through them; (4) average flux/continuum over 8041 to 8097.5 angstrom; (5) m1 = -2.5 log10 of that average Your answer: 0.011 mag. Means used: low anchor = 20.1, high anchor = 19.7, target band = 19.7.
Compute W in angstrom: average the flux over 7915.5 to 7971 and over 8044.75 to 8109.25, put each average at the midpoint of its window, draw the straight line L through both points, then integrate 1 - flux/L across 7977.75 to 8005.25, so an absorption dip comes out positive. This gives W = 0.3 angstrom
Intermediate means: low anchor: 20.4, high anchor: 19.7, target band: 19.9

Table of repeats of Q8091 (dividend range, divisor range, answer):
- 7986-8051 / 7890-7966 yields 0.98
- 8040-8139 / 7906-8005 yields 0.98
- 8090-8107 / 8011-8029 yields 1.00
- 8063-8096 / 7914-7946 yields 0.96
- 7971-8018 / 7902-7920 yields 1.00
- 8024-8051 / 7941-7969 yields 0.98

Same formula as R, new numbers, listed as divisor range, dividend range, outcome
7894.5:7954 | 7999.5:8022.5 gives 1.00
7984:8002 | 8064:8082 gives 0.99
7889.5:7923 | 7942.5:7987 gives 0.99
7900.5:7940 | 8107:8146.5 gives 0.96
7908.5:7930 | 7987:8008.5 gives 0.98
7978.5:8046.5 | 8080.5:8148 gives 0.99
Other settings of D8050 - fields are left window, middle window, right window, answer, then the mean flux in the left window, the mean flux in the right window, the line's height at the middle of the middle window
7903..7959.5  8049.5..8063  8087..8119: 0.03 mag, 20.4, 20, 20.1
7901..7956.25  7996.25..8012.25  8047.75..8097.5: -0.01 mag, 20.4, 19.7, 20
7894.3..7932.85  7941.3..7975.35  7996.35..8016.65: 0.01 mag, 20.4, 20.3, 20.3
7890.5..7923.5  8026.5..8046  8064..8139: 0.00 mag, 20.3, 19.8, 20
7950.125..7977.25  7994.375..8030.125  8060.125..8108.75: 0.00 mag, 20.3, 19.8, 20.1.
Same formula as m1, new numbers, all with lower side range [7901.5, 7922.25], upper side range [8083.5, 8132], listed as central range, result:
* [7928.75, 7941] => -0.037 mag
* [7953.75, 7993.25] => -0.005 mag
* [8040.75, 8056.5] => 0.018 mag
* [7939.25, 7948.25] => -0.014 mag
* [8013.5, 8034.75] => 0.002 mag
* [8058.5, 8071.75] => 0.043 mag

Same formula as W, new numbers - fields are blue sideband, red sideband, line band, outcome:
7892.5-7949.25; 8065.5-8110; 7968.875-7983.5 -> -0.01 angstrom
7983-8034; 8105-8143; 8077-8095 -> -0.23 angstrom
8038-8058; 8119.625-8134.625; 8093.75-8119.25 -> -0.38 angstrom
